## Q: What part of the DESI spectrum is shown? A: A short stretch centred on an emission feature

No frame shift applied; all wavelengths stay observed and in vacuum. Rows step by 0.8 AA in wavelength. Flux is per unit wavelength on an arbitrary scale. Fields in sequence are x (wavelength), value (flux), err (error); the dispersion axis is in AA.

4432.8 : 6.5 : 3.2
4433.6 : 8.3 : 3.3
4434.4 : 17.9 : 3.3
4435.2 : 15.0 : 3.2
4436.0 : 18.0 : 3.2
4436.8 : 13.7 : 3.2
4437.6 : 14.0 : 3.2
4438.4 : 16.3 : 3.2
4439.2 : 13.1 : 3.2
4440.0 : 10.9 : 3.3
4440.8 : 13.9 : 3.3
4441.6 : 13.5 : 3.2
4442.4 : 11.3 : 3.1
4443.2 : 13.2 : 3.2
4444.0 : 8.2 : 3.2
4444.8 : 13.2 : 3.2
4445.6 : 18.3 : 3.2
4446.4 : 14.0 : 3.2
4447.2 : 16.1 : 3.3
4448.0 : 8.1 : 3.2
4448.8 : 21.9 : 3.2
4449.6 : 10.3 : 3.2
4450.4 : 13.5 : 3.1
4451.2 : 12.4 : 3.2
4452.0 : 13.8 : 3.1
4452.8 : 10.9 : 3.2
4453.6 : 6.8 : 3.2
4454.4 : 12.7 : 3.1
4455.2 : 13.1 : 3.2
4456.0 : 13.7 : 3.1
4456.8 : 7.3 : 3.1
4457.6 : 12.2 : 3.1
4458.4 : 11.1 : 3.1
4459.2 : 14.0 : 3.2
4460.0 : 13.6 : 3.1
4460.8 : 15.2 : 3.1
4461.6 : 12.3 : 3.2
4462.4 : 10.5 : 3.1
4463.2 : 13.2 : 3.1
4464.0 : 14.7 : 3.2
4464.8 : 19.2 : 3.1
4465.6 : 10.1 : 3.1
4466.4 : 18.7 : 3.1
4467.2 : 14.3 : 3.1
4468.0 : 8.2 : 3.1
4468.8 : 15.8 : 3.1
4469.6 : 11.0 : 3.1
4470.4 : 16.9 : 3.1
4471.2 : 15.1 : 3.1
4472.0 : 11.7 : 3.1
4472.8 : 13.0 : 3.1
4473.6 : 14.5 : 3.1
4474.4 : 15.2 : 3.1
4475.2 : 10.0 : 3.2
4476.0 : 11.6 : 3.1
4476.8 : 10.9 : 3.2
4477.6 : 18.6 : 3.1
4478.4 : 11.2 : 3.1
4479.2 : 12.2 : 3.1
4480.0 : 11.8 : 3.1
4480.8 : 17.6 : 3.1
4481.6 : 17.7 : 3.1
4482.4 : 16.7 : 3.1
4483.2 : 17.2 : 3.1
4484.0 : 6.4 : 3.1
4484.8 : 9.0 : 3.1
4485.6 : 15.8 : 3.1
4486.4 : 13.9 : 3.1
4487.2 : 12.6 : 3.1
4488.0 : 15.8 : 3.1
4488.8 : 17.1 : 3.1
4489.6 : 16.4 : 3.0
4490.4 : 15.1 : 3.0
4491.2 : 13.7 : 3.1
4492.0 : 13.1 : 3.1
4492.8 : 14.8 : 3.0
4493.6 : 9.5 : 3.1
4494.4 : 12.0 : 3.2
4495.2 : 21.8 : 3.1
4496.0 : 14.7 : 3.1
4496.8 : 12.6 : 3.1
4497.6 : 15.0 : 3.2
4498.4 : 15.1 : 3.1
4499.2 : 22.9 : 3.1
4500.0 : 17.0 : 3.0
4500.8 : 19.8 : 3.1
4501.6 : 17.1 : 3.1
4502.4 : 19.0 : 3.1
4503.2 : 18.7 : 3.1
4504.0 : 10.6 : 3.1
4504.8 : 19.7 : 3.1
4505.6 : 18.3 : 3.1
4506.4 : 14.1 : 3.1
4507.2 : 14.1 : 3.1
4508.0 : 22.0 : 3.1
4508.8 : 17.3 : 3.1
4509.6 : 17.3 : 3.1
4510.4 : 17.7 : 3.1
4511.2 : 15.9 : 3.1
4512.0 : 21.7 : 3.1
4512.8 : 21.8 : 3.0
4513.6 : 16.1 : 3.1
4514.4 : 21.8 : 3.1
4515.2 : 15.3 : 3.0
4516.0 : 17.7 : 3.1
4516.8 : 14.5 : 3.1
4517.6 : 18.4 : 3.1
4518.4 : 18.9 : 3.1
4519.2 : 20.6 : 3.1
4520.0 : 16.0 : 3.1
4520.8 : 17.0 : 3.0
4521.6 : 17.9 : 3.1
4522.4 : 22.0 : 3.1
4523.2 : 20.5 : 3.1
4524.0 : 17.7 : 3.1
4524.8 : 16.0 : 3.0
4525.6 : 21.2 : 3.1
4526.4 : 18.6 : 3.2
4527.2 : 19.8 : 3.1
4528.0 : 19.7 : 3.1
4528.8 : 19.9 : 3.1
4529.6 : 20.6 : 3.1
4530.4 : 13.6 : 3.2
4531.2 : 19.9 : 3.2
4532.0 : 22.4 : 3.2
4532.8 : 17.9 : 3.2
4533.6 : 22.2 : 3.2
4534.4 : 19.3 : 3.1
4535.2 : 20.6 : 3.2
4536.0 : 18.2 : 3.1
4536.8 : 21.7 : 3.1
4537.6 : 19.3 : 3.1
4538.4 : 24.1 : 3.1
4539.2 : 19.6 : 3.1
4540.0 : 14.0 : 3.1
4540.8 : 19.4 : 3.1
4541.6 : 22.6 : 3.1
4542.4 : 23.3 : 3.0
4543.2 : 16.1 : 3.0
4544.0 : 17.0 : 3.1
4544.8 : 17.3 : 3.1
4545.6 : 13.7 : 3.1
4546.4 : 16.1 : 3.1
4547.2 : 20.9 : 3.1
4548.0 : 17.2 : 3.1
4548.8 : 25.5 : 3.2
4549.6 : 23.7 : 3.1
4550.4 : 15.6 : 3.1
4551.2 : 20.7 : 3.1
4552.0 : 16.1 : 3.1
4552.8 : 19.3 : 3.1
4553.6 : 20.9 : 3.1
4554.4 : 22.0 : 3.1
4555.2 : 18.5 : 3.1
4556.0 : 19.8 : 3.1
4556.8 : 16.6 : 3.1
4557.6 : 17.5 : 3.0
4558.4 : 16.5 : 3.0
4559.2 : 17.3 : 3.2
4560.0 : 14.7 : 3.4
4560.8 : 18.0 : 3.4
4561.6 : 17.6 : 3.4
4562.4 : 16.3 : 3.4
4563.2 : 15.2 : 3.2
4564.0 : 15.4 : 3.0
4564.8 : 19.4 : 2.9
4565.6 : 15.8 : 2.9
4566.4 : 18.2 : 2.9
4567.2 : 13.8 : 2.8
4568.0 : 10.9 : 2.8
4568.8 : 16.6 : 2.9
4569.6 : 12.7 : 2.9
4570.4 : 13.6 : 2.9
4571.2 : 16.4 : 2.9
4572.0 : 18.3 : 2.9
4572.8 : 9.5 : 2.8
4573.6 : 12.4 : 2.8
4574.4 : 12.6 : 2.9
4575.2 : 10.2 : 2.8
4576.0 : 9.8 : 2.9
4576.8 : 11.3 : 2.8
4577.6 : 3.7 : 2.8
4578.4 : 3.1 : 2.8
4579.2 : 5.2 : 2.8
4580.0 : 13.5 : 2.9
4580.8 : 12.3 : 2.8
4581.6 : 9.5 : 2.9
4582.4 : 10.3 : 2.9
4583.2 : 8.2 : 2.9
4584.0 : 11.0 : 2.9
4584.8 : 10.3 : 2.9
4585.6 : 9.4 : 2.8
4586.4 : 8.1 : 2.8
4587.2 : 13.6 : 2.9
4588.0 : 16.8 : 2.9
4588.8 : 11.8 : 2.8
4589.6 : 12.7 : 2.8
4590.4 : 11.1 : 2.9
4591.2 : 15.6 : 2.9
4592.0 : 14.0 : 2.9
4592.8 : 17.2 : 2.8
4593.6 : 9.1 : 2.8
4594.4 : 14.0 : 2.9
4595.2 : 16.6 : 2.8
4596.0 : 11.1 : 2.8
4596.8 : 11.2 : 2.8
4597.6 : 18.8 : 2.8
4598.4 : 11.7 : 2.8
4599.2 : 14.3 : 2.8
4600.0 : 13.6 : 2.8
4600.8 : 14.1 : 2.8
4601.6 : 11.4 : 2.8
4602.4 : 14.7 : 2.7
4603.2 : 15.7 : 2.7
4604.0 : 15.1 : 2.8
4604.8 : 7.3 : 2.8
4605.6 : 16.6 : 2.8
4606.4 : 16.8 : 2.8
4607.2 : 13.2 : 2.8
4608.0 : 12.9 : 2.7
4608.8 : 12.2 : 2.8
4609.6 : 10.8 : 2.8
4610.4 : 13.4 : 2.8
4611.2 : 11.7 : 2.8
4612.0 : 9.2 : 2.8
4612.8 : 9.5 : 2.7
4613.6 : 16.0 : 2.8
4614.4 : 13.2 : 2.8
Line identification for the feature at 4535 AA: C IV 1549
